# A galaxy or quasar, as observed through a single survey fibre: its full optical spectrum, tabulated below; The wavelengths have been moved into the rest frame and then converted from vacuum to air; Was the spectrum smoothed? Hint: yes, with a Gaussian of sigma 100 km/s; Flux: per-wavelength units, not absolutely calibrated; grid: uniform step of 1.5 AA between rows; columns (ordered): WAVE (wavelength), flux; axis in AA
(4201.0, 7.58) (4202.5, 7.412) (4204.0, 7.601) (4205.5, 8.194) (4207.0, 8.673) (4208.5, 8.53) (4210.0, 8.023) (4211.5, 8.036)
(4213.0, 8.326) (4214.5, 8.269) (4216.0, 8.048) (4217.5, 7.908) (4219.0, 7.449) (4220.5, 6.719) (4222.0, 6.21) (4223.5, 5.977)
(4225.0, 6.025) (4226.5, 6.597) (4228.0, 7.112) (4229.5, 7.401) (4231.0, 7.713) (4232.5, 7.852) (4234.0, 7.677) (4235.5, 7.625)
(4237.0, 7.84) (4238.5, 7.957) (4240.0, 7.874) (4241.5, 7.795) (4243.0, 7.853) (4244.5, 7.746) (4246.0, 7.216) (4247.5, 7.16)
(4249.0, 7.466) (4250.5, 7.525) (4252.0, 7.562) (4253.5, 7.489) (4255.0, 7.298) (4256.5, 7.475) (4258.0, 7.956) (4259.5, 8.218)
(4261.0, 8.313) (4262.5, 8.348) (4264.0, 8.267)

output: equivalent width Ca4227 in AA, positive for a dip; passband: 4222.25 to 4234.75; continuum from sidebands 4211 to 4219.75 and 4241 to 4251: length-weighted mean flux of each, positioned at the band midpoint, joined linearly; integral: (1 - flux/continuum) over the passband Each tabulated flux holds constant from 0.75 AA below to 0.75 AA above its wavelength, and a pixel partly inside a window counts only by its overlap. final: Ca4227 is 1.26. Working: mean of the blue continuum 8.01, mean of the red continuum 7.53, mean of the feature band 7.01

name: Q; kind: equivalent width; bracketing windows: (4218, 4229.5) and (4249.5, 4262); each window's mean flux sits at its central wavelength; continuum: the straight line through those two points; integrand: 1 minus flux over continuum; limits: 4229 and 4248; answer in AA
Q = -1.4 AA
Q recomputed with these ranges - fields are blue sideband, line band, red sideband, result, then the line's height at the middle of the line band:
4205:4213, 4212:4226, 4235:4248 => 1.6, 8.11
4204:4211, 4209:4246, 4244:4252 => 1.6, 7.85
